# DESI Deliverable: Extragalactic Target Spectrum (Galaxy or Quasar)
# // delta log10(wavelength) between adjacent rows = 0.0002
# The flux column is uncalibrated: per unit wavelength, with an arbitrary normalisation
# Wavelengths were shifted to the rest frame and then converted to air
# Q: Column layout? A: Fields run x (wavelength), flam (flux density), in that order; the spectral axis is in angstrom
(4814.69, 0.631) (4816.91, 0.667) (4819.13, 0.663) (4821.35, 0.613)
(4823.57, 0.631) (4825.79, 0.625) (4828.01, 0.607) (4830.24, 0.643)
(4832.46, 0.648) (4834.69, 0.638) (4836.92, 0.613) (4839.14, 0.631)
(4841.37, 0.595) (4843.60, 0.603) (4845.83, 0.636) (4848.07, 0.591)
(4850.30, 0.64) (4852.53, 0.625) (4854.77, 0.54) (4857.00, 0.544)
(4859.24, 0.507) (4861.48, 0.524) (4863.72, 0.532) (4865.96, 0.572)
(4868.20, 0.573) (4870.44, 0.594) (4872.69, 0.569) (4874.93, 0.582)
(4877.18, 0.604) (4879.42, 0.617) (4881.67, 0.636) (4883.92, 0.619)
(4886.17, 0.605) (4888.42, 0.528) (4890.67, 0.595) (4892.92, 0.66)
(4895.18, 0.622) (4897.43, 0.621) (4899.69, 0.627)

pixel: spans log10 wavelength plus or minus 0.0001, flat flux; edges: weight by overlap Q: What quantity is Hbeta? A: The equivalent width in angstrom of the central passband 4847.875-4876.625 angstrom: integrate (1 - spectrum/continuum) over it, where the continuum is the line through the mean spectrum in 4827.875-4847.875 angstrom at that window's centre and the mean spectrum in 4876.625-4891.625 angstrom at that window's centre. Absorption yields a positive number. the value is 2.0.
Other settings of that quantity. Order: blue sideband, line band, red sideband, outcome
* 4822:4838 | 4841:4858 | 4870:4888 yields 0.56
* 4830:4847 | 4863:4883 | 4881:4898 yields 0.87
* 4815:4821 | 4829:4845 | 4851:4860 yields -0.48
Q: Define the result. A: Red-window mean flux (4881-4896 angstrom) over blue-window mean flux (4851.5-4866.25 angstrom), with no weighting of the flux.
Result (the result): 1.11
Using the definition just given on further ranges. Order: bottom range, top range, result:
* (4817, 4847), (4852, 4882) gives 0.91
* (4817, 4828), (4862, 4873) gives 0.89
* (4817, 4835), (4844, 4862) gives 0.91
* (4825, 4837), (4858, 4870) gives 0.86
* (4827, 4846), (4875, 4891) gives 0.96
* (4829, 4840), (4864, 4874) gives 0.90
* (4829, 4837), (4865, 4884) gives 0.93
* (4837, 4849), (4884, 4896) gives 0.99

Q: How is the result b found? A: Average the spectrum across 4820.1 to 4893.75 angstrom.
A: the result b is 0.598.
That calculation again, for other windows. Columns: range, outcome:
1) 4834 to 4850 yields 0.616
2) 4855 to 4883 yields 0.571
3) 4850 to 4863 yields 0.558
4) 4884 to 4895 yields 0.601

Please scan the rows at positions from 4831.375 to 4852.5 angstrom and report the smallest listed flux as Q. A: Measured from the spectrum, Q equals 0.591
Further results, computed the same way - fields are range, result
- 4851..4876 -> 0.507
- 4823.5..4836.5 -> 0.607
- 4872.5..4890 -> 0.528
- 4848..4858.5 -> 0.54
